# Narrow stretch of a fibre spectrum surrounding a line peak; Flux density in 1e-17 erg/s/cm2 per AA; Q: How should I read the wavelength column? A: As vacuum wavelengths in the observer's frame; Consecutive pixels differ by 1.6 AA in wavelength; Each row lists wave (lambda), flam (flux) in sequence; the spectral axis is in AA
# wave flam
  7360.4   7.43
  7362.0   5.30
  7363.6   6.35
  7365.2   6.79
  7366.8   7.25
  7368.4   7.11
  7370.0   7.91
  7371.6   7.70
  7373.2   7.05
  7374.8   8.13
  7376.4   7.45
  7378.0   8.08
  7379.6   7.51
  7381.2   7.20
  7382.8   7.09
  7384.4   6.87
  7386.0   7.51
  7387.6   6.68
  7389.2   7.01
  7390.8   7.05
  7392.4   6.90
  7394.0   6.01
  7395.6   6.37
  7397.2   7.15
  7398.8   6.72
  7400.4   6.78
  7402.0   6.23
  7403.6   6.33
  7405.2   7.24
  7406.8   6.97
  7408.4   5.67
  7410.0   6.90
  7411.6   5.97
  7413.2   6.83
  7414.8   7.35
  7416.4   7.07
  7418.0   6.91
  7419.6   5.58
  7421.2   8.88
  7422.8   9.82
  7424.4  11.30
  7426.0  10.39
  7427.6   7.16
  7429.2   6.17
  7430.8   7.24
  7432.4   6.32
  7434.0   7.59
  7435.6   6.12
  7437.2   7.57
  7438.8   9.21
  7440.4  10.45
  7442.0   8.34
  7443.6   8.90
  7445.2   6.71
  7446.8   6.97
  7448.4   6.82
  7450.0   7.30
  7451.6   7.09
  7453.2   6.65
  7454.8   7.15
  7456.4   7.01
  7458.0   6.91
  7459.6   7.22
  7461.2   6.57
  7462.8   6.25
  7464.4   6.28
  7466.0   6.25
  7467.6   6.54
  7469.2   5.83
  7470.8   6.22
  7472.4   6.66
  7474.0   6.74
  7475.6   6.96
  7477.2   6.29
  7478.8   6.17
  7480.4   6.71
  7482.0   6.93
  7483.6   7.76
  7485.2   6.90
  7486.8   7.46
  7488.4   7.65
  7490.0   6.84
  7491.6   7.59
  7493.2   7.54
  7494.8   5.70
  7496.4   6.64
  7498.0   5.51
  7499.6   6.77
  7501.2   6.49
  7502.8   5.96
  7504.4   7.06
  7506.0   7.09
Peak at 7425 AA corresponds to [S II] 6716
